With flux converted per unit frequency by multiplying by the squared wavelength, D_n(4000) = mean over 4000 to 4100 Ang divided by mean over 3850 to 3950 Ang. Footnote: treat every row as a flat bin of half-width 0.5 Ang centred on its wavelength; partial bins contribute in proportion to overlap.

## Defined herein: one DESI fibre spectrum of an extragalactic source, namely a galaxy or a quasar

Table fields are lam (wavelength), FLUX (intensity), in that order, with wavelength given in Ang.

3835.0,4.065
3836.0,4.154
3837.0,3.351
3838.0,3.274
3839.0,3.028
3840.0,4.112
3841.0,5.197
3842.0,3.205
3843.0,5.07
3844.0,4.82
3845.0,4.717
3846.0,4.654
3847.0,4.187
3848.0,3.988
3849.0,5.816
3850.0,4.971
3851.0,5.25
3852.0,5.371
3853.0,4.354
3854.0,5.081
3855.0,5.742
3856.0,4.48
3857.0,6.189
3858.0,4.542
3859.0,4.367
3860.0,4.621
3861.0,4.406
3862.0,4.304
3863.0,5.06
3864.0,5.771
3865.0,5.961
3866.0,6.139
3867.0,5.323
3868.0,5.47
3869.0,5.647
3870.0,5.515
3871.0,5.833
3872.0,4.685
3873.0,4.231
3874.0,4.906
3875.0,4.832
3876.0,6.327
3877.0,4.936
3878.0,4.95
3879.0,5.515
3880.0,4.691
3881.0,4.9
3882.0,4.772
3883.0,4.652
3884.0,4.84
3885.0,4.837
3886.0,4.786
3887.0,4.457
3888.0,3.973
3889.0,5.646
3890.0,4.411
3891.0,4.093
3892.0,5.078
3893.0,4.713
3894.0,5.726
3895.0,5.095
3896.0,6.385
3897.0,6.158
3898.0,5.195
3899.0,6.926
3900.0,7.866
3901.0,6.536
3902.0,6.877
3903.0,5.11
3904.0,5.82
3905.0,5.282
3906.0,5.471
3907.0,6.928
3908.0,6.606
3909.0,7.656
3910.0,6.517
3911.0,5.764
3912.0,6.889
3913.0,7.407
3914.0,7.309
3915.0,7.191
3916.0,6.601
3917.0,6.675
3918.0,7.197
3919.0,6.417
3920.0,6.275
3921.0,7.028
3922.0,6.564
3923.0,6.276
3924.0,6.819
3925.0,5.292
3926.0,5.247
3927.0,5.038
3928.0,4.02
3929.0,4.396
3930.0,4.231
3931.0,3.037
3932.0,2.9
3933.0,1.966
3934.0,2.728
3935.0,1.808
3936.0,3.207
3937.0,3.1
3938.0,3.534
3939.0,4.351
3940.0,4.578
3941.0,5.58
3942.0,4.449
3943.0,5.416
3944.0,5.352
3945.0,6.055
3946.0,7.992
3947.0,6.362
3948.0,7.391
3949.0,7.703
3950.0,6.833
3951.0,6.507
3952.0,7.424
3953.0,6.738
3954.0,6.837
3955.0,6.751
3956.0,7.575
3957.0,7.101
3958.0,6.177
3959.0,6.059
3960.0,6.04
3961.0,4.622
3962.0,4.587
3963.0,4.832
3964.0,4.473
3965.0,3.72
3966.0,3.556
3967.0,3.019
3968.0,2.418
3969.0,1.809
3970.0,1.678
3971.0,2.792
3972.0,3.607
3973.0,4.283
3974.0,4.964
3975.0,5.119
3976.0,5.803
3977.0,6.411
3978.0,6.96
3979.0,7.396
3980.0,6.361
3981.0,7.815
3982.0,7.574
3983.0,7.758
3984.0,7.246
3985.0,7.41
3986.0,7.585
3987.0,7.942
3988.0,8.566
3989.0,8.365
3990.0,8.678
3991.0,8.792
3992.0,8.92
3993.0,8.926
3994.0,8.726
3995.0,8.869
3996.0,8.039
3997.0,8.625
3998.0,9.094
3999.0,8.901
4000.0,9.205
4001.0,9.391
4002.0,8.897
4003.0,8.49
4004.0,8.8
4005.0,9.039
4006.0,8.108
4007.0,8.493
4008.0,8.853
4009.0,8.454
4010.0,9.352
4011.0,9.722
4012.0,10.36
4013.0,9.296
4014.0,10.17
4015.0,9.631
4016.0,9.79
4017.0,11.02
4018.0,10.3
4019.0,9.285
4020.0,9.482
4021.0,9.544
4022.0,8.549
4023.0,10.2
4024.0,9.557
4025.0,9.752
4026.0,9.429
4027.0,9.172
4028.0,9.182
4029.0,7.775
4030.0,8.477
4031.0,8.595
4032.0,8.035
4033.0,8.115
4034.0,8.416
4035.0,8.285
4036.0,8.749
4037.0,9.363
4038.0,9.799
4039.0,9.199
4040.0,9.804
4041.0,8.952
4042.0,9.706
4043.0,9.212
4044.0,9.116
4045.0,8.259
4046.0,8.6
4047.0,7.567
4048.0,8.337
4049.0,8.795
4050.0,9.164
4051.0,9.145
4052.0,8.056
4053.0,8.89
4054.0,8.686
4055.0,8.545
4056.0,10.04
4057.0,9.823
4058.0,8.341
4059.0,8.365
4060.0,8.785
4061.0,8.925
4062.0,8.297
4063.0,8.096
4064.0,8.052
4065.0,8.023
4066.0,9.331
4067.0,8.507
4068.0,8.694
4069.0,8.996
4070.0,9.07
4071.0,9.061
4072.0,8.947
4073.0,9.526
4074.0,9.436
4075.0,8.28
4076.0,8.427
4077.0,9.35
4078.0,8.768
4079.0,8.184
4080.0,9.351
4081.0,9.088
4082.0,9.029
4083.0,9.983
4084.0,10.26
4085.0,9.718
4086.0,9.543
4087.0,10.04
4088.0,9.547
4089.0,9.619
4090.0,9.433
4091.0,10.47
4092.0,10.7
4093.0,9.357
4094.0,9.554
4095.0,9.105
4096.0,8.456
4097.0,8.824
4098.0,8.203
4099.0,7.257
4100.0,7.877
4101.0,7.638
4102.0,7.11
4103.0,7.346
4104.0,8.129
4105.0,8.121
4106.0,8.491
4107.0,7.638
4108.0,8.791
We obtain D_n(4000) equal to 1.81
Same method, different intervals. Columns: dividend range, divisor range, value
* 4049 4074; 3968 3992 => 1.46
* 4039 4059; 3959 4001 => 1.43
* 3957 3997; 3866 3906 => 1.21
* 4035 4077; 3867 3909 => 1.78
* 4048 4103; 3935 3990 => 1.66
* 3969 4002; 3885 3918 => 1.26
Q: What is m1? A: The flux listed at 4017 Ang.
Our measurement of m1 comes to 11.02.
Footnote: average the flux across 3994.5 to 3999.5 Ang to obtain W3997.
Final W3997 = 8.71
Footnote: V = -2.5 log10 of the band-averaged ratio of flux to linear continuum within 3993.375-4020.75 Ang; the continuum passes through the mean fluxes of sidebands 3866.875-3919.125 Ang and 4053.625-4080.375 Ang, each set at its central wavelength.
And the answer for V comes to -0.19 mag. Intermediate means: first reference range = 5.69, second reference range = 8.81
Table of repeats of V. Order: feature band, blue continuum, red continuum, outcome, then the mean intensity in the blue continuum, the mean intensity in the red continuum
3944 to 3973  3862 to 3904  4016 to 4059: 0.301 mag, 5.33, 9.03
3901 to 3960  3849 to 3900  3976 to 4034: 0.151 mag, 5.16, 8.7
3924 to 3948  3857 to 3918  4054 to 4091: 0.402 mag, 5.57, 9.06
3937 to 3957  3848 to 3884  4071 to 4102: 0.080 mag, 5.11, 9.1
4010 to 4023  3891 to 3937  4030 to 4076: -0.223 mag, 5.6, 8.79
